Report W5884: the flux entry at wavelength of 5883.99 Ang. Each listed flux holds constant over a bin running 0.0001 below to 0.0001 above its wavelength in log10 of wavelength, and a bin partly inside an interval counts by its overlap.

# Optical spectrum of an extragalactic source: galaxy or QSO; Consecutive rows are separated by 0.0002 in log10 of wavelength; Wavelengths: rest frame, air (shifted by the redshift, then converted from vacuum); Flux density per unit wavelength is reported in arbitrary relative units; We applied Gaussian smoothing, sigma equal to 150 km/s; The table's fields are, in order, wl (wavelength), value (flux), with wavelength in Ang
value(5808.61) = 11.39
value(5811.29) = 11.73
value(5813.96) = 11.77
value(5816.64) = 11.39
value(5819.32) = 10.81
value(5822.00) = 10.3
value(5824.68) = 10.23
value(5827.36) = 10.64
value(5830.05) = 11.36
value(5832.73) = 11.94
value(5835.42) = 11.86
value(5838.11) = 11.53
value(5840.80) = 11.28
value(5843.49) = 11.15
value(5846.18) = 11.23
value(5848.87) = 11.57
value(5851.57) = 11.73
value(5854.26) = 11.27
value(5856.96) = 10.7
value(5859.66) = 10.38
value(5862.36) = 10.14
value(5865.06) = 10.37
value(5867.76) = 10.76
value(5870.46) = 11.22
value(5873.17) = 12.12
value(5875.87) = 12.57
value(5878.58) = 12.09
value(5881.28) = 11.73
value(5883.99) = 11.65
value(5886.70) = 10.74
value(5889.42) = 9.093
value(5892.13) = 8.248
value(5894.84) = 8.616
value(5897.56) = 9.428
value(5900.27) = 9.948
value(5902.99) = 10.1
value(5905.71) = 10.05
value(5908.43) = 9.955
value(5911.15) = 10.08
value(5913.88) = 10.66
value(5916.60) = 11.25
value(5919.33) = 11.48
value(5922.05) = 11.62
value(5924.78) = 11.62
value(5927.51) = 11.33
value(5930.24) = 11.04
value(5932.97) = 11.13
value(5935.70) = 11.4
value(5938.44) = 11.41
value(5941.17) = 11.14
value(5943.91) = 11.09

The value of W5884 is 11.65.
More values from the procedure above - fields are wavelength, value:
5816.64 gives 11.39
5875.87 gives 12.57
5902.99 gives 10.1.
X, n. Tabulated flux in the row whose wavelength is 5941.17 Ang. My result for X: 11.14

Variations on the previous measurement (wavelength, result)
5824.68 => 10.23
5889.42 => 9.093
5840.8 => 11.28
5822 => 10.3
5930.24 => 11.04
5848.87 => 11.57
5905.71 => 10.05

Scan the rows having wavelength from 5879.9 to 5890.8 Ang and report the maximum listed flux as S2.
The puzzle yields 11.73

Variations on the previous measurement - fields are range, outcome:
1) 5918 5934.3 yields 11.62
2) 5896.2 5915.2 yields 10.66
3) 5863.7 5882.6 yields 12.57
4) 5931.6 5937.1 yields 11.4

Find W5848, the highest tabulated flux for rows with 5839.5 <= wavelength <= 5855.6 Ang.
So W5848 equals 11.73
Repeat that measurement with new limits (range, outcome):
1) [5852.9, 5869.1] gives 11.27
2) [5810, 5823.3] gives 11.77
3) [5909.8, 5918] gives 11.25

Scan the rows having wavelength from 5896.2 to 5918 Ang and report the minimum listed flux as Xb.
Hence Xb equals 9.428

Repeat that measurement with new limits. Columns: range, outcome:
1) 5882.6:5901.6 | 8.248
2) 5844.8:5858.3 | 10.7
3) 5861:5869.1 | 10.14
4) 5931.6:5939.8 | 11.13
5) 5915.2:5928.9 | 11.25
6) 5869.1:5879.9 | 11.22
